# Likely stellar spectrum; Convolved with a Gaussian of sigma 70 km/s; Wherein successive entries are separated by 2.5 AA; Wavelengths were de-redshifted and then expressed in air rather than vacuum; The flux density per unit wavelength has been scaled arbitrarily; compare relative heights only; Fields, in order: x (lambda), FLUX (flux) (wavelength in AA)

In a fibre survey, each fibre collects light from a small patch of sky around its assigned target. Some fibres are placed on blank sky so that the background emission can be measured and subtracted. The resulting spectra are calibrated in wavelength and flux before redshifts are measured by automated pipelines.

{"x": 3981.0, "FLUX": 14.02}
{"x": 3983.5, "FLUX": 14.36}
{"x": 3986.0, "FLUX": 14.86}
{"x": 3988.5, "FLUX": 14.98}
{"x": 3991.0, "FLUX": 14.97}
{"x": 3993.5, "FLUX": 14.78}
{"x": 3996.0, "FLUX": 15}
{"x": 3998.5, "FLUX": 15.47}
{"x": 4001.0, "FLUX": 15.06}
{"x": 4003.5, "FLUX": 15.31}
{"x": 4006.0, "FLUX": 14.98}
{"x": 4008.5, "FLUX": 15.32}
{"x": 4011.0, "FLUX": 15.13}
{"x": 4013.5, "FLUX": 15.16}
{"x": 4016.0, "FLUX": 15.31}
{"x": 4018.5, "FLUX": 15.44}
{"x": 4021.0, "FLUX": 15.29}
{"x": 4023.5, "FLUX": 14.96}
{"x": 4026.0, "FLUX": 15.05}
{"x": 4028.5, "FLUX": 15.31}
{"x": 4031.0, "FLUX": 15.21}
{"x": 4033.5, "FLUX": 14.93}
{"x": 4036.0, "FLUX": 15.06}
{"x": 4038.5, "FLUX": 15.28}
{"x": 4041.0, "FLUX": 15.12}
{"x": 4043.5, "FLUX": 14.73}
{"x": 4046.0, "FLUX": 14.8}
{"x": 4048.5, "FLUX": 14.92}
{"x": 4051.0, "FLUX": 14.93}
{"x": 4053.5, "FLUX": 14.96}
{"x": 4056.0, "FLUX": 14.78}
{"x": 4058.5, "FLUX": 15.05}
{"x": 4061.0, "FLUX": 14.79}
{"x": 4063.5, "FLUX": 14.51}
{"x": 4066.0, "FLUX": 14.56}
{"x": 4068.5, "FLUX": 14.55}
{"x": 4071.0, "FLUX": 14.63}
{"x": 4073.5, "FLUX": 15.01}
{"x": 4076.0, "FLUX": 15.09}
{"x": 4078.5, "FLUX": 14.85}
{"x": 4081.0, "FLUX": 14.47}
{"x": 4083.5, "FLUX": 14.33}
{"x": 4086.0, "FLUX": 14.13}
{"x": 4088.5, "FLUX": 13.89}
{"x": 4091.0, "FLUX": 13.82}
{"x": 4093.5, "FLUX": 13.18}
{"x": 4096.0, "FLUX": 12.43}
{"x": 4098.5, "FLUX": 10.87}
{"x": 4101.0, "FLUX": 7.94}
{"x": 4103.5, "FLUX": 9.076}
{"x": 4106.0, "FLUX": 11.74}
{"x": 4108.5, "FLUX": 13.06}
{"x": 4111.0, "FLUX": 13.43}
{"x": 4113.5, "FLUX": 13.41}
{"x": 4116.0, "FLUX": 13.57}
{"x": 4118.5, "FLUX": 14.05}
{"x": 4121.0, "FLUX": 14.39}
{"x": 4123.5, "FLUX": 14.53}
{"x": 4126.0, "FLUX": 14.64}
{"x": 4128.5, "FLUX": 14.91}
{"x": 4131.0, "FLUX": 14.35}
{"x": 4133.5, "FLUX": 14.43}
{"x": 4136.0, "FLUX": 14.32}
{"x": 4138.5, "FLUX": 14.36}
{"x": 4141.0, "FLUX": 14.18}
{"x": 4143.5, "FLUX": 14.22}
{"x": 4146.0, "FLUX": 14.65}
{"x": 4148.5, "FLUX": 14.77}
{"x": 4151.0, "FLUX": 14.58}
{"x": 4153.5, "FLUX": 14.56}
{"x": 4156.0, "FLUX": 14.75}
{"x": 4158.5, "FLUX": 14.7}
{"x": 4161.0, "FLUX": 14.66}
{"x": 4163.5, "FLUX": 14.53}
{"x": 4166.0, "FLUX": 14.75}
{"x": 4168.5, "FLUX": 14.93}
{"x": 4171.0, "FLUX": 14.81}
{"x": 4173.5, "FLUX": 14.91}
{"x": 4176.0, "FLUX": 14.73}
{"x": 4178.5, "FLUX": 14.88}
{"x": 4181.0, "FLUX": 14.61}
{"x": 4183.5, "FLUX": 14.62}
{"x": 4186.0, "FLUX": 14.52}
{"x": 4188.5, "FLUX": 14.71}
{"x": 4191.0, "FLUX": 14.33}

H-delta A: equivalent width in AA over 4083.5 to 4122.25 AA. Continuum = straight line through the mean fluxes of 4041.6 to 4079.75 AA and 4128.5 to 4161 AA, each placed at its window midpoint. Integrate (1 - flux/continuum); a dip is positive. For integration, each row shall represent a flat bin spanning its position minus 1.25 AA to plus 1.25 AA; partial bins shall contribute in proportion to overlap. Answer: 5.3 AA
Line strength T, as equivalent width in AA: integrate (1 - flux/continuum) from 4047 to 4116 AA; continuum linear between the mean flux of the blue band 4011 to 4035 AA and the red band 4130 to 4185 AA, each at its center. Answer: 6.0 AA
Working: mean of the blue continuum 15.2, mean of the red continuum 14.6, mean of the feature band 13.6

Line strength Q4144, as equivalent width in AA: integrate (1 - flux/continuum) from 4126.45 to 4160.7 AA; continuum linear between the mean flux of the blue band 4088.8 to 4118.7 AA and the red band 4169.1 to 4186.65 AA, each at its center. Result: -2.4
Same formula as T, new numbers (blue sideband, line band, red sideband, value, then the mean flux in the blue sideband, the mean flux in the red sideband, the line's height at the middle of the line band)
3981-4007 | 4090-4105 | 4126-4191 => 3.6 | 14.9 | 14.6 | 14.7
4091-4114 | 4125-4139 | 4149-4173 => -1.3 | 11.7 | 14.7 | 13.2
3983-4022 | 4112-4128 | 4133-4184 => 0.7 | 15.1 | 14.6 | 14.7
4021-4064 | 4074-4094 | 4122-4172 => 0.7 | 15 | 14.6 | 14.8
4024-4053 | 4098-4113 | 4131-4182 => 3.7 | 15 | 14.6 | 14.8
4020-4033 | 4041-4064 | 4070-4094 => -0.1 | 15.1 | 14.4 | 14.8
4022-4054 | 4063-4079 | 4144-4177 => 0.2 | 15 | 14.7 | 14.9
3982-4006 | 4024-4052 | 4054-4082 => -0.3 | 15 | 14.8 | 14.8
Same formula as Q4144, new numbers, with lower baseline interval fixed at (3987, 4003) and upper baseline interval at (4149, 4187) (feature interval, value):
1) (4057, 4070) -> 0.2 AA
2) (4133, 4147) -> 0.4 AA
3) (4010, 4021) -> -0.2 AA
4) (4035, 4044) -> -0.1 AA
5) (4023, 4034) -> -0.1 AA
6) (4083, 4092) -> 0.5 AA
